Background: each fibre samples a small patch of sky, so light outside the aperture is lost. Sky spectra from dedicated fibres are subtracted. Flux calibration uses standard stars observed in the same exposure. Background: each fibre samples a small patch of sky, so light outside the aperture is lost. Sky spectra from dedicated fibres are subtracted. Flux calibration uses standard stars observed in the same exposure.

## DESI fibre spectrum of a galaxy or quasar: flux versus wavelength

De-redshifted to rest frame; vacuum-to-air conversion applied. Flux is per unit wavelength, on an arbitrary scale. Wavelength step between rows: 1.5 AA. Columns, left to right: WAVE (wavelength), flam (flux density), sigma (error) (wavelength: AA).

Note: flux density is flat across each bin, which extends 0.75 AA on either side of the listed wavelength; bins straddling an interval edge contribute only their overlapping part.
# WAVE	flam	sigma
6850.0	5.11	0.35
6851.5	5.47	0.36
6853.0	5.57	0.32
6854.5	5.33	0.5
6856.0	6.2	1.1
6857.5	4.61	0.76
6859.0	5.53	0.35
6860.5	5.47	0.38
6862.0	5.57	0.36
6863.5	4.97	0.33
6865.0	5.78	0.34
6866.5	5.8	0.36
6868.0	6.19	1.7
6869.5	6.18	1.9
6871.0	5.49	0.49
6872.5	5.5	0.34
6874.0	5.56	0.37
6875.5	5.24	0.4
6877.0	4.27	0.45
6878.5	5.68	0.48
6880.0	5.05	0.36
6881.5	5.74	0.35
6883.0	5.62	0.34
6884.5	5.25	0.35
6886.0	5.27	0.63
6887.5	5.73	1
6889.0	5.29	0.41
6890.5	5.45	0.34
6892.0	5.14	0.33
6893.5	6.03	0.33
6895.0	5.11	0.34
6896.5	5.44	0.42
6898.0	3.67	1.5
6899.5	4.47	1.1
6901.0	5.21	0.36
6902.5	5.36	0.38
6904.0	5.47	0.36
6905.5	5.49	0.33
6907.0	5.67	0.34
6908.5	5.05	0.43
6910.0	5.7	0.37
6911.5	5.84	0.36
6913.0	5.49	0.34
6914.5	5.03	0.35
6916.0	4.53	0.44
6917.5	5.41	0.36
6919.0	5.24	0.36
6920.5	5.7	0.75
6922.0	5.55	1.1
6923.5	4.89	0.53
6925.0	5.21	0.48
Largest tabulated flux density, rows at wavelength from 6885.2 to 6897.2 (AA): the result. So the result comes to 6.03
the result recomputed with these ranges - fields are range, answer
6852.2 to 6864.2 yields 6.2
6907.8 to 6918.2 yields 5.84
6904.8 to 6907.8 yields 5.67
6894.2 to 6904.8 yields 5.47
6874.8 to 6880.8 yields 5.68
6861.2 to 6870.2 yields 6.19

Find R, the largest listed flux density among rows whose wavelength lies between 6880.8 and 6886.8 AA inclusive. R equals 5.74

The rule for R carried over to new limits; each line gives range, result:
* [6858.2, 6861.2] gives 5.53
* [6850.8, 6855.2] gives 5.57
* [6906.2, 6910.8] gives 5.7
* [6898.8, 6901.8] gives 5.21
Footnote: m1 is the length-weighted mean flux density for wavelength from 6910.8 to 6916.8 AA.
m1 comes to 5.22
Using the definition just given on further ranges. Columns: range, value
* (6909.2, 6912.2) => 5.76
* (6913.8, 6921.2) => 5.18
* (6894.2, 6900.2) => 4.69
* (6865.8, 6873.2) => 5.83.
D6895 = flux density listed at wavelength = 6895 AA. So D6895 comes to 5.11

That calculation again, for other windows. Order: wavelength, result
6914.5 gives 5.03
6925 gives 5.21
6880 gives 5.05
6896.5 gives 5.44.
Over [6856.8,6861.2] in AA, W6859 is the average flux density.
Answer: 5.21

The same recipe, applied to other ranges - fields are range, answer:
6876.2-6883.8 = 5.27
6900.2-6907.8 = 5.43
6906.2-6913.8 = 5.55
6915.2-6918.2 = 4.96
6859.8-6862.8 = 5.51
